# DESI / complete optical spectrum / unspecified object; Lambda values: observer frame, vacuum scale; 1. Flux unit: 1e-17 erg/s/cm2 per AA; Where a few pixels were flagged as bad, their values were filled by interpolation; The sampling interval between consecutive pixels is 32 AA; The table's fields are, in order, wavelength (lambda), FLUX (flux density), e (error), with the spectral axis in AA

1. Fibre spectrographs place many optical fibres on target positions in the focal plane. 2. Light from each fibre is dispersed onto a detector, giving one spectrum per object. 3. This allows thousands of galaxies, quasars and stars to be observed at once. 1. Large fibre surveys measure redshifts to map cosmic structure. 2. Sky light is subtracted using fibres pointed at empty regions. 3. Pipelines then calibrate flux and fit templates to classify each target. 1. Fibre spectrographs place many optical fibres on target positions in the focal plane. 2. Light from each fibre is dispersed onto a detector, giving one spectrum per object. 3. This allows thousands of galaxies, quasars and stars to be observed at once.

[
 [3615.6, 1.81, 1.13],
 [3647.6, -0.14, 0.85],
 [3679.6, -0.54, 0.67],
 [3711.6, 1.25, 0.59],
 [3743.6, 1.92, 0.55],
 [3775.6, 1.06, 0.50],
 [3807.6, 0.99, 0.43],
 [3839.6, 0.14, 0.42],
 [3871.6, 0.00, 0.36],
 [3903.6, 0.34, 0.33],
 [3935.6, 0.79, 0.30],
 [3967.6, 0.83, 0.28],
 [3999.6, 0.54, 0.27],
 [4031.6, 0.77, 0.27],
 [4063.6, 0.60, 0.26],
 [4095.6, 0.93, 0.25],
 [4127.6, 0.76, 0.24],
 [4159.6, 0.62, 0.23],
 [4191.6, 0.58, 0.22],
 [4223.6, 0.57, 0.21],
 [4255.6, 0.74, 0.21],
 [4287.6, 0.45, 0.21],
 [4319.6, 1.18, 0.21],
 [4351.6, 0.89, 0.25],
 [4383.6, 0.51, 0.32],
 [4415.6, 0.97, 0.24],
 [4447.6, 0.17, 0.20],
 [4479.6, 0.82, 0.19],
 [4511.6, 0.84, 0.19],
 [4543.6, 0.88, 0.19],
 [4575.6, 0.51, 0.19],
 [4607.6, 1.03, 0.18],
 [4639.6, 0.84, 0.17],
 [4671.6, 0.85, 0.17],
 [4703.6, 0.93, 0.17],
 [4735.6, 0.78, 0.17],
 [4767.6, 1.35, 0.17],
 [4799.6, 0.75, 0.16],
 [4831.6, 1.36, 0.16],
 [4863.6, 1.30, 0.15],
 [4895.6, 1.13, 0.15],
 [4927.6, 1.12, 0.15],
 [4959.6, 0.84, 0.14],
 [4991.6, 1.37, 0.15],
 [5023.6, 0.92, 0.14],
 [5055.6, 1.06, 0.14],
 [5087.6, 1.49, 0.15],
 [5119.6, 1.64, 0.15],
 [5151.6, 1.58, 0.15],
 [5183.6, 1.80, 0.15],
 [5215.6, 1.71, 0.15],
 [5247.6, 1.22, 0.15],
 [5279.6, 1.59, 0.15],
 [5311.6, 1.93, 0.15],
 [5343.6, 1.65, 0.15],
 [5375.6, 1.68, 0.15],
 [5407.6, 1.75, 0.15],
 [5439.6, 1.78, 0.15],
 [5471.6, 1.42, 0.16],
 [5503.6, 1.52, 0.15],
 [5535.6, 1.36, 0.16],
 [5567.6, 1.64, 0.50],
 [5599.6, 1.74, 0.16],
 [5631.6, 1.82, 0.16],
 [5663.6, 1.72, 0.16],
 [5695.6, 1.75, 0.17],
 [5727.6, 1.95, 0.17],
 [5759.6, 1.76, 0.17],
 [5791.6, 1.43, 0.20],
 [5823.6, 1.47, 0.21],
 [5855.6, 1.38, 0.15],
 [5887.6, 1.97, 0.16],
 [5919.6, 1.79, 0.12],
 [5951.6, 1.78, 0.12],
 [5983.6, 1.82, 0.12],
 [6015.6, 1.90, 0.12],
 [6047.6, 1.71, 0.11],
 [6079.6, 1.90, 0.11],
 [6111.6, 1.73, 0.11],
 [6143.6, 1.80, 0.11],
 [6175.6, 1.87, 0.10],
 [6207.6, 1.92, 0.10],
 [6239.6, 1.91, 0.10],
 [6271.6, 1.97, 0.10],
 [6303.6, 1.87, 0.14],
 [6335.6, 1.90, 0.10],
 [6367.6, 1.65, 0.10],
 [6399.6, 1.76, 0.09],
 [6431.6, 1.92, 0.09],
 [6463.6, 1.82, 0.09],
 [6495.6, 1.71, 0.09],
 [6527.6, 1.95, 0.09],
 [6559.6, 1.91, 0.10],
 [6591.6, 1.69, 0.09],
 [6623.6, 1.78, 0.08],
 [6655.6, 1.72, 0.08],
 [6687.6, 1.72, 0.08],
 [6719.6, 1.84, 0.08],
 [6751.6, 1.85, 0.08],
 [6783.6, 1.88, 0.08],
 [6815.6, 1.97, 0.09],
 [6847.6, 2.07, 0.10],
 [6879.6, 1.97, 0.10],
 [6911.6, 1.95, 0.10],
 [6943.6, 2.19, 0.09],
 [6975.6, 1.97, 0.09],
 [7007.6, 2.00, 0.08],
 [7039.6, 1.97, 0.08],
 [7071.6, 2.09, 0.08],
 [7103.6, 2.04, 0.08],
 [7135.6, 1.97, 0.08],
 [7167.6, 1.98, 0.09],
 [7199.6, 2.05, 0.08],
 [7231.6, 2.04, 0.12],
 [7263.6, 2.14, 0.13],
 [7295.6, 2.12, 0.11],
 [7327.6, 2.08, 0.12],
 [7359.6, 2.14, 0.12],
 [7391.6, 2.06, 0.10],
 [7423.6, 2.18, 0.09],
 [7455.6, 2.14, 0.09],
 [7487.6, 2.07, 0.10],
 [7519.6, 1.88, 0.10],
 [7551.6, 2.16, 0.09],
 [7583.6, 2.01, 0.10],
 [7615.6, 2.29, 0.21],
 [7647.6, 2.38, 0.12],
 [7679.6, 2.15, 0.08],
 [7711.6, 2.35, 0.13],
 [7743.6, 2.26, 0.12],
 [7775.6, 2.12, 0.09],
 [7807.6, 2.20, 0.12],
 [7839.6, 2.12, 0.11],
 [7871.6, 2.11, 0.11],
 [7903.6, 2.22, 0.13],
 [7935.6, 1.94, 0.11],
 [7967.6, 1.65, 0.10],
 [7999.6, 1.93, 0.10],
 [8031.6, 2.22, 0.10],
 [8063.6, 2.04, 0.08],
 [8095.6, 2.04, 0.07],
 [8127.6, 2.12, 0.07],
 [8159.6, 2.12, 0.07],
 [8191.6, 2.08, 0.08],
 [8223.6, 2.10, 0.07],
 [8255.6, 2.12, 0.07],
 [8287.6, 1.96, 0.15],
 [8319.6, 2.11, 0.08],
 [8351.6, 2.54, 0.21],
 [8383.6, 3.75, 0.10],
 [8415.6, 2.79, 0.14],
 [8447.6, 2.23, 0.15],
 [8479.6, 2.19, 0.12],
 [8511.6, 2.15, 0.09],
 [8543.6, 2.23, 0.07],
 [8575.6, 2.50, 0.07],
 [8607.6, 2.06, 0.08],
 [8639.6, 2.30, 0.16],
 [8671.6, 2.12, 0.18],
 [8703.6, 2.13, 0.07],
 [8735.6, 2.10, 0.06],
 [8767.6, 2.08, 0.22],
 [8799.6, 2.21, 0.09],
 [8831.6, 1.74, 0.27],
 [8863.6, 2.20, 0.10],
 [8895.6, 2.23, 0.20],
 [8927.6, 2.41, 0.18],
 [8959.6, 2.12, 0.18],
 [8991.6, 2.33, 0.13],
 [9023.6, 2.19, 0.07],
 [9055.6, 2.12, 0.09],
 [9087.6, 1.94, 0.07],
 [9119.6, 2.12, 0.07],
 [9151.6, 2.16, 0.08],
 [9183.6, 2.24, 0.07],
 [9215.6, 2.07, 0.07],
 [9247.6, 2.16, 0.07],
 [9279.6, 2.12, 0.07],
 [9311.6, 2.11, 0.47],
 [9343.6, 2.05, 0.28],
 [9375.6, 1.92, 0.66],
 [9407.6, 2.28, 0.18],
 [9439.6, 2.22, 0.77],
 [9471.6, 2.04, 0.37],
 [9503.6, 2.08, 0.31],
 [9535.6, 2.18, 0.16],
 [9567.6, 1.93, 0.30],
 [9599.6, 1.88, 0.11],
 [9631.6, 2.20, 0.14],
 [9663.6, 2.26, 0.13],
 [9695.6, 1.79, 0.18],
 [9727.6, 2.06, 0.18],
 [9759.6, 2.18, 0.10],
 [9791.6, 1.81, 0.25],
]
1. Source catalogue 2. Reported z 0.276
